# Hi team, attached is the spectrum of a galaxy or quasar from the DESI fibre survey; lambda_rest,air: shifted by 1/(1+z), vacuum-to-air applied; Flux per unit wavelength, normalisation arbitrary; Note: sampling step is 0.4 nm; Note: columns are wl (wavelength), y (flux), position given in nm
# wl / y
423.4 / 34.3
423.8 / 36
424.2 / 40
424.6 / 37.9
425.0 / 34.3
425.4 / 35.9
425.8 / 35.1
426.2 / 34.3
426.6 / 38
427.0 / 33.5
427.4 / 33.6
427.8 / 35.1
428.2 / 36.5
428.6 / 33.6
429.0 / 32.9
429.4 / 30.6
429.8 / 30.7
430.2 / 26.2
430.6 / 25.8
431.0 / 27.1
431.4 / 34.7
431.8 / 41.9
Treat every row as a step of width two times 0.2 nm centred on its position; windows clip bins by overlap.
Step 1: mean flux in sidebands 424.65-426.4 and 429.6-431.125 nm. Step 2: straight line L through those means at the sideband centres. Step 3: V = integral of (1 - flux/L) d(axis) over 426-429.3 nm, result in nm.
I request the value -0.29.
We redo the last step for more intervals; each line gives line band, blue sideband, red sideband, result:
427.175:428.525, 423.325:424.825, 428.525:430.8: -0.12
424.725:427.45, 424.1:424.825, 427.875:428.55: 0.16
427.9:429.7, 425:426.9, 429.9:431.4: -0.15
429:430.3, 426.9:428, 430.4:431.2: -0.04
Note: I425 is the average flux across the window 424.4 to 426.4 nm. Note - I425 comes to 35.5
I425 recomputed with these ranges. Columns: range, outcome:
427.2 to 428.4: 35.1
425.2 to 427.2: 35.4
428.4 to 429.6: 32.4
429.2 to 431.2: 28.1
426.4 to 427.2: 35.8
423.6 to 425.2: 37.1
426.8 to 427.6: 33.5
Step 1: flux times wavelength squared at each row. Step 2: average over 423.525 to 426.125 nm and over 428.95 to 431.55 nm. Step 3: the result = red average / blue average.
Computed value 0.8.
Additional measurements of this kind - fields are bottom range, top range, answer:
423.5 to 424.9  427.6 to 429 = 0.95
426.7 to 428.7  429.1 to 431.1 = 0.83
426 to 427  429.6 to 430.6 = 0.80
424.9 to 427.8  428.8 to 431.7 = 0.88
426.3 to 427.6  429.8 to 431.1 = 0.78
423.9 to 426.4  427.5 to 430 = 0.93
